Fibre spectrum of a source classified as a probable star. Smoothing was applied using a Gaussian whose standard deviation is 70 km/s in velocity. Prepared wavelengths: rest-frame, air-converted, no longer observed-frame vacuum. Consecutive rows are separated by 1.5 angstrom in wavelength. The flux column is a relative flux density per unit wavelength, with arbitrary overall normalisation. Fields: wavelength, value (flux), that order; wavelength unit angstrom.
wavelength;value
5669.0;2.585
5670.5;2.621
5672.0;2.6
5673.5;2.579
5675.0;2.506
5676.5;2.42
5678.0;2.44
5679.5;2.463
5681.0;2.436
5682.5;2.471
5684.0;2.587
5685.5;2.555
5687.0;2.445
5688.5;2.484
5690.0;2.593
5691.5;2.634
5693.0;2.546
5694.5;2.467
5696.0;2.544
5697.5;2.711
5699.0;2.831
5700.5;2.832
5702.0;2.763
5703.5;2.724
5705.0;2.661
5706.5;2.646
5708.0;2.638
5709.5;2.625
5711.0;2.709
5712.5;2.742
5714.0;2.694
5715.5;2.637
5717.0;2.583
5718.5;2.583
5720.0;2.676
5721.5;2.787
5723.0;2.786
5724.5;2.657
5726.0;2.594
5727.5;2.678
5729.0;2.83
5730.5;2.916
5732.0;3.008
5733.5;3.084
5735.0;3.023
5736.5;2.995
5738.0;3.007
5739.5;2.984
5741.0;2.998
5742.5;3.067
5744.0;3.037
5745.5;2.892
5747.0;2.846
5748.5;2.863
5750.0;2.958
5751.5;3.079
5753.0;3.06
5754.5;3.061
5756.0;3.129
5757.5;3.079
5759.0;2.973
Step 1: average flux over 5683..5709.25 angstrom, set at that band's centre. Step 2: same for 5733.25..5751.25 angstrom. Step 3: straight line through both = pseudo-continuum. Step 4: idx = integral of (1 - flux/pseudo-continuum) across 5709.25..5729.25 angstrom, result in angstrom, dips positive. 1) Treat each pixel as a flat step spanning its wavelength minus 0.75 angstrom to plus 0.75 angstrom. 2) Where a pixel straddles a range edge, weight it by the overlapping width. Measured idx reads 0.9 angstrom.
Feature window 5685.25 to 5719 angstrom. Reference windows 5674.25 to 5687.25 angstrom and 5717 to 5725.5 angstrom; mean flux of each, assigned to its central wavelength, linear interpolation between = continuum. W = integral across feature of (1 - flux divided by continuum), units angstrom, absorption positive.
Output -0.6 angstrom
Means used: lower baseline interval 2.48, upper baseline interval 2.68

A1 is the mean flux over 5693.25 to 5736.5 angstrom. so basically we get 2.73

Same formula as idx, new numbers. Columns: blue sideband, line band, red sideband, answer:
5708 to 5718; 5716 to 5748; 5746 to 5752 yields -0.61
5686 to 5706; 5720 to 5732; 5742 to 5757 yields 0.33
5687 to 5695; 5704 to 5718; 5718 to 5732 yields -0.01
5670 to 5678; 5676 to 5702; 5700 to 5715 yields 0.45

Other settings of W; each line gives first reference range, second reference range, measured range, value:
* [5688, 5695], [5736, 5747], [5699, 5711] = -0.2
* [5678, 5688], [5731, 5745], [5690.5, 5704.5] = -0.2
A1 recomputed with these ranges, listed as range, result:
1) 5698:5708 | 2.73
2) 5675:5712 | 2.59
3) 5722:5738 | 2.86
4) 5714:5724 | 2.68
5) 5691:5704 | 2.67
